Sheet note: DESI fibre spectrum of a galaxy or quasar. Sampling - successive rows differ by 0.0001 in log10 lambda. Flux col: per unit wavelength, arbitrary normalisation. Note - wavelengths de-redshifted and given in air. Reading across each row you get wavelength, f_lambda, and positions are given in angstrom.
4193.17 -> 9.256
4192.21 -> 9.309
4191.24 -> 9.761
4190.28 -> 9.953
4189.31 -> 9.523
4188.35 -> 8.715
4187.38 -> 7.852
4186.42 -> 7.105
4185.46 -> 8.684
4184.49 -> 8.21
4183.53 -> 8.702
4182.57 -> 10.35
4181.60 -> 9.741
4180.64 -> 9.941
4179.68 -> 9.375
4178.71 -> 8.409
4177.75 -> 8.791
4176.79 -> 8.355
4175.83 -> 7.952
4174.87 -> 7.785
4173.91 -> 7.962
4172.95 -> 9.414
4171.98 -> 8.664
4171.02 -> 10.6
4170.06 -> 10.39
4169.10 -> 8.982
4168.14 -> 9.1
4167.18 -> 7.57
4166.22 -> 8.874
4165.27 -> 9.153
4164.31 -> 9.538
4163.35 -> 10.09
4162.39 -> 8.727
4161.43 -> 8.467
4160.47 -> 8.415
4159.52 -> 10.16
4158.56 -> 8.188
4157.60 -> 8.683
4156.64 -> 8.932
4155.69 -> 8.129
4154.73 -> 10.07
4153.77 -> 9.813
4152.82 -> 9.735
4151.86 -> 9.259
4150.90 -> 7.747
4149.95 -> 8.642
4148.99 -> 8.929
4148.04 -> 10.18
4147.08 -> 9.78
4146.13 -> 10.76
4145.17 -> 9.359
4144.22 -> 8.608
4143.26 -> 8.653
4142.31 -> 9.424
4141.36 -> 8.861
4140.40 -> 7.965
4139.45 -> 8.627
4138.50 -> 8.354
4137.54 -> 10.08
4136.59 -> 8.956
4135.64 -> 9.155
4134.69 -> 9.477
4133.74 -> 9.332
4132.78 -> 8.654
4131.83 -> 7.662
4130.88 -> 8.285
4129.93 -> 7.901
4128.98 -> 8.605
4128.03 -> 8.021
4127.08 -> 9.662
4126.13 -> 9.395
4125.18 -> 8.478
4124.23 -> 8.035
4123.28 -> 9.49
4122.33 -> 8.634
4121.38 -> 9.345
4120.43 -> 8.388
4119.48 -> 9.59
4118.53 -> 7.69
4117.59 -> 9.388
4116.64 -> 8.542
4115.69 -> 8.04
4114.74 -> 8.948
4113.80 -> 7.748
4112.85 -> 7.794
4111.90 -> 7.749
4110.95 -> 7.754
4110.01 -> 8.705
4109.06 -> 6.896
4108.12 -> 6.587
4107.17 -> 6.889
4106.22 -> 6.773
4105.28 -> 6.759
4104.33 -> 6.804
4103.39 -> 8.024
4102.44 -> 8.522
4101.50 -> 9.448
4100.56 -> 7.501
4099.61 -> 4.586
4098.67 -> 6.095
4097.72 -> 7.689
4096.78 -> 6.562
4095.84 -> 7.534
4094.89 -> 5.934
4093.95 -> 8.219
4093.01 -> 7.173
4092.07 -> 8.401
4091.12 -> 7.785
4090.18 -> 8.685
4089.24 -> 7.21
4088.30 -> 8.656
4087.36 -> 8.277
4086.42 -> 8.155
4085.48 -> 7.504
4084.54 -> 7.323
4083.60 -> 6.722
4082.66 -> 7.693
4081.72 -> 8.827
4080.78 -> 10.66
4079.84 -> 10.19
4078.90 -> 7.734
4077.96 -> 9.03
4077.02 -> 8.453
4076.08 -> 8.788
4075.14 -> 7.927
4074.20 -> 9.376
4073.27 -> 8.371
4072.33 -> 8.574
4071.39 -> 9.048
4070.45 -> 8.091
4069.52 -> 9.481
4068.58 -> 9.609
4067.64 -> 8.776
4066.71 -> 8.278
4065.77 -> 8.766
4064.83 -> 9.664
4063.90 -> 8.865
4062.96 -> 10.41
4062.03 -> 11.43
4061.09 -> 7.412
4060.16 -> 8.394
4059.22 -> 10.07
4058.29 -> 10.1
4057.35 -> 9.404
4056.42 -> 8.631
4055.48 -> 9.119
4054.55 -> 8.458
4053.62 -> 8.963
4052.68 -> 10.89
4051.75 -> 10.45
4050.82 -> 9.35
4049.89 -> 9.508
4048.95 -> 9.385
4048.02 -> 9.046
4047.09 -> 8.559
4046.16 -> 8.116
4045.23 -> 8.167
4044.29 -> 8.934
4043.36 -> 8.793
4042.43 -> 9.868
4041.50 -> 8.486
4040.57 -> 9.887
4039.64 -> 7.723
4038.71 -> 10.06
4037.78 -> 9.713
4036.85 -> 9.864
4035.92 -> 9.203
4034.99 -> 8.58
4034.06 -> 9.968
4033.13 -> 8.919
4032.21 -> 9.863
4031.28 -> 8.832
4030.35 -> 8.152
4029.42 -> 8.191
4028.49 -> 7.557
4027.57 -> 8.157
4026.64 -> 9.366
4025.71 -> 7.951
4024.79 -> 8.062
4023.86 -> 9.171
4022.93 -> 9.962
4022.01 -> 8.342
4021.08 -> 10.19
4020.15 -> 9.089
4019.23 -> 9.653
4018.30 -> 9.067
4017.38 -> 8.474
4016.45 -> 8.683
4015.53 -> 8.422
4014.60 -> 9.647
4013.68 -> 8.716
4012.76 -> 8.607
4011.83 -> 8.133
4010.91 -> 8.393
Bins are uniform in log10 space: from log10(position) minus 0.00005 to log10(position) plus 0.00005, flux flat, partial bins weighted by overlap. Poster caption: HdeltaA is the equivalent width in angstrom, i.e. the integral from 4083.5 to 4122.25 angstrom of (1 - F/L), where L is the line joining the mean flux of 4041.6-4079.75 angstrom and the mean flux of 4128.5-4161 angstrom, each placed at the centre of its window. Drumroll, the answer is 5.5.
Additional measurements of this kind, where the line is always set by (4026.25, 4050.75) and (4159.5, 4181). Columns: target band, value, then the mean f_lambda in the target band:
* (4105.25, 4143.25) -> 2.2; 8.44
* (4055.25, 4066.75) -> -0.4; 9.31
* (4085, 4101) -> 2.8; 7.41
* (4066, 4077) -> 0.3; 8.74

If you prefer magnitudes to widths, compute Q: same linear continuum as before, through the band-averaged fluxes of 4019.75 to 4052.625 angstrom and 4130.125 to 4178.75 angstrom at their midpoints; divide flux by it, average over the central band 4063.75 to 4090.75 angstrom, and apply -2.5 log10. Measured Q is 0.05 mag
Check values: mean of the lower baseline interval 9.04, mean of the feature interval 8.57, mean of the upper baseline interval 8.97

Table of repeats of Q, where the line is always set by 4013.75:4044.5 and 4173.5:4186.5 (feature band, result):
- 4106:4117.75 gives 0.14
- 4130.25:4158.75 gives -0.03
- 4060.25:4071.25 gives -0.02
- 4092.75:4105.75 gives 0.23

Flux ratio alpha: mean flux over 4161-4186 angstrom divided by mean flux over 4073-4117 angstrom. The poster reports 1.15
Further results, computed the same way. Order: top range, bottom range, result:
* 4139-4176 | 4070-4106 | 1.14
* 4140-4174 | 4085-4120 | 1.19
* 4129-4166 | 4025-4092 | 1.02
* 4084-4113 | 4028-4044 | 0.83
